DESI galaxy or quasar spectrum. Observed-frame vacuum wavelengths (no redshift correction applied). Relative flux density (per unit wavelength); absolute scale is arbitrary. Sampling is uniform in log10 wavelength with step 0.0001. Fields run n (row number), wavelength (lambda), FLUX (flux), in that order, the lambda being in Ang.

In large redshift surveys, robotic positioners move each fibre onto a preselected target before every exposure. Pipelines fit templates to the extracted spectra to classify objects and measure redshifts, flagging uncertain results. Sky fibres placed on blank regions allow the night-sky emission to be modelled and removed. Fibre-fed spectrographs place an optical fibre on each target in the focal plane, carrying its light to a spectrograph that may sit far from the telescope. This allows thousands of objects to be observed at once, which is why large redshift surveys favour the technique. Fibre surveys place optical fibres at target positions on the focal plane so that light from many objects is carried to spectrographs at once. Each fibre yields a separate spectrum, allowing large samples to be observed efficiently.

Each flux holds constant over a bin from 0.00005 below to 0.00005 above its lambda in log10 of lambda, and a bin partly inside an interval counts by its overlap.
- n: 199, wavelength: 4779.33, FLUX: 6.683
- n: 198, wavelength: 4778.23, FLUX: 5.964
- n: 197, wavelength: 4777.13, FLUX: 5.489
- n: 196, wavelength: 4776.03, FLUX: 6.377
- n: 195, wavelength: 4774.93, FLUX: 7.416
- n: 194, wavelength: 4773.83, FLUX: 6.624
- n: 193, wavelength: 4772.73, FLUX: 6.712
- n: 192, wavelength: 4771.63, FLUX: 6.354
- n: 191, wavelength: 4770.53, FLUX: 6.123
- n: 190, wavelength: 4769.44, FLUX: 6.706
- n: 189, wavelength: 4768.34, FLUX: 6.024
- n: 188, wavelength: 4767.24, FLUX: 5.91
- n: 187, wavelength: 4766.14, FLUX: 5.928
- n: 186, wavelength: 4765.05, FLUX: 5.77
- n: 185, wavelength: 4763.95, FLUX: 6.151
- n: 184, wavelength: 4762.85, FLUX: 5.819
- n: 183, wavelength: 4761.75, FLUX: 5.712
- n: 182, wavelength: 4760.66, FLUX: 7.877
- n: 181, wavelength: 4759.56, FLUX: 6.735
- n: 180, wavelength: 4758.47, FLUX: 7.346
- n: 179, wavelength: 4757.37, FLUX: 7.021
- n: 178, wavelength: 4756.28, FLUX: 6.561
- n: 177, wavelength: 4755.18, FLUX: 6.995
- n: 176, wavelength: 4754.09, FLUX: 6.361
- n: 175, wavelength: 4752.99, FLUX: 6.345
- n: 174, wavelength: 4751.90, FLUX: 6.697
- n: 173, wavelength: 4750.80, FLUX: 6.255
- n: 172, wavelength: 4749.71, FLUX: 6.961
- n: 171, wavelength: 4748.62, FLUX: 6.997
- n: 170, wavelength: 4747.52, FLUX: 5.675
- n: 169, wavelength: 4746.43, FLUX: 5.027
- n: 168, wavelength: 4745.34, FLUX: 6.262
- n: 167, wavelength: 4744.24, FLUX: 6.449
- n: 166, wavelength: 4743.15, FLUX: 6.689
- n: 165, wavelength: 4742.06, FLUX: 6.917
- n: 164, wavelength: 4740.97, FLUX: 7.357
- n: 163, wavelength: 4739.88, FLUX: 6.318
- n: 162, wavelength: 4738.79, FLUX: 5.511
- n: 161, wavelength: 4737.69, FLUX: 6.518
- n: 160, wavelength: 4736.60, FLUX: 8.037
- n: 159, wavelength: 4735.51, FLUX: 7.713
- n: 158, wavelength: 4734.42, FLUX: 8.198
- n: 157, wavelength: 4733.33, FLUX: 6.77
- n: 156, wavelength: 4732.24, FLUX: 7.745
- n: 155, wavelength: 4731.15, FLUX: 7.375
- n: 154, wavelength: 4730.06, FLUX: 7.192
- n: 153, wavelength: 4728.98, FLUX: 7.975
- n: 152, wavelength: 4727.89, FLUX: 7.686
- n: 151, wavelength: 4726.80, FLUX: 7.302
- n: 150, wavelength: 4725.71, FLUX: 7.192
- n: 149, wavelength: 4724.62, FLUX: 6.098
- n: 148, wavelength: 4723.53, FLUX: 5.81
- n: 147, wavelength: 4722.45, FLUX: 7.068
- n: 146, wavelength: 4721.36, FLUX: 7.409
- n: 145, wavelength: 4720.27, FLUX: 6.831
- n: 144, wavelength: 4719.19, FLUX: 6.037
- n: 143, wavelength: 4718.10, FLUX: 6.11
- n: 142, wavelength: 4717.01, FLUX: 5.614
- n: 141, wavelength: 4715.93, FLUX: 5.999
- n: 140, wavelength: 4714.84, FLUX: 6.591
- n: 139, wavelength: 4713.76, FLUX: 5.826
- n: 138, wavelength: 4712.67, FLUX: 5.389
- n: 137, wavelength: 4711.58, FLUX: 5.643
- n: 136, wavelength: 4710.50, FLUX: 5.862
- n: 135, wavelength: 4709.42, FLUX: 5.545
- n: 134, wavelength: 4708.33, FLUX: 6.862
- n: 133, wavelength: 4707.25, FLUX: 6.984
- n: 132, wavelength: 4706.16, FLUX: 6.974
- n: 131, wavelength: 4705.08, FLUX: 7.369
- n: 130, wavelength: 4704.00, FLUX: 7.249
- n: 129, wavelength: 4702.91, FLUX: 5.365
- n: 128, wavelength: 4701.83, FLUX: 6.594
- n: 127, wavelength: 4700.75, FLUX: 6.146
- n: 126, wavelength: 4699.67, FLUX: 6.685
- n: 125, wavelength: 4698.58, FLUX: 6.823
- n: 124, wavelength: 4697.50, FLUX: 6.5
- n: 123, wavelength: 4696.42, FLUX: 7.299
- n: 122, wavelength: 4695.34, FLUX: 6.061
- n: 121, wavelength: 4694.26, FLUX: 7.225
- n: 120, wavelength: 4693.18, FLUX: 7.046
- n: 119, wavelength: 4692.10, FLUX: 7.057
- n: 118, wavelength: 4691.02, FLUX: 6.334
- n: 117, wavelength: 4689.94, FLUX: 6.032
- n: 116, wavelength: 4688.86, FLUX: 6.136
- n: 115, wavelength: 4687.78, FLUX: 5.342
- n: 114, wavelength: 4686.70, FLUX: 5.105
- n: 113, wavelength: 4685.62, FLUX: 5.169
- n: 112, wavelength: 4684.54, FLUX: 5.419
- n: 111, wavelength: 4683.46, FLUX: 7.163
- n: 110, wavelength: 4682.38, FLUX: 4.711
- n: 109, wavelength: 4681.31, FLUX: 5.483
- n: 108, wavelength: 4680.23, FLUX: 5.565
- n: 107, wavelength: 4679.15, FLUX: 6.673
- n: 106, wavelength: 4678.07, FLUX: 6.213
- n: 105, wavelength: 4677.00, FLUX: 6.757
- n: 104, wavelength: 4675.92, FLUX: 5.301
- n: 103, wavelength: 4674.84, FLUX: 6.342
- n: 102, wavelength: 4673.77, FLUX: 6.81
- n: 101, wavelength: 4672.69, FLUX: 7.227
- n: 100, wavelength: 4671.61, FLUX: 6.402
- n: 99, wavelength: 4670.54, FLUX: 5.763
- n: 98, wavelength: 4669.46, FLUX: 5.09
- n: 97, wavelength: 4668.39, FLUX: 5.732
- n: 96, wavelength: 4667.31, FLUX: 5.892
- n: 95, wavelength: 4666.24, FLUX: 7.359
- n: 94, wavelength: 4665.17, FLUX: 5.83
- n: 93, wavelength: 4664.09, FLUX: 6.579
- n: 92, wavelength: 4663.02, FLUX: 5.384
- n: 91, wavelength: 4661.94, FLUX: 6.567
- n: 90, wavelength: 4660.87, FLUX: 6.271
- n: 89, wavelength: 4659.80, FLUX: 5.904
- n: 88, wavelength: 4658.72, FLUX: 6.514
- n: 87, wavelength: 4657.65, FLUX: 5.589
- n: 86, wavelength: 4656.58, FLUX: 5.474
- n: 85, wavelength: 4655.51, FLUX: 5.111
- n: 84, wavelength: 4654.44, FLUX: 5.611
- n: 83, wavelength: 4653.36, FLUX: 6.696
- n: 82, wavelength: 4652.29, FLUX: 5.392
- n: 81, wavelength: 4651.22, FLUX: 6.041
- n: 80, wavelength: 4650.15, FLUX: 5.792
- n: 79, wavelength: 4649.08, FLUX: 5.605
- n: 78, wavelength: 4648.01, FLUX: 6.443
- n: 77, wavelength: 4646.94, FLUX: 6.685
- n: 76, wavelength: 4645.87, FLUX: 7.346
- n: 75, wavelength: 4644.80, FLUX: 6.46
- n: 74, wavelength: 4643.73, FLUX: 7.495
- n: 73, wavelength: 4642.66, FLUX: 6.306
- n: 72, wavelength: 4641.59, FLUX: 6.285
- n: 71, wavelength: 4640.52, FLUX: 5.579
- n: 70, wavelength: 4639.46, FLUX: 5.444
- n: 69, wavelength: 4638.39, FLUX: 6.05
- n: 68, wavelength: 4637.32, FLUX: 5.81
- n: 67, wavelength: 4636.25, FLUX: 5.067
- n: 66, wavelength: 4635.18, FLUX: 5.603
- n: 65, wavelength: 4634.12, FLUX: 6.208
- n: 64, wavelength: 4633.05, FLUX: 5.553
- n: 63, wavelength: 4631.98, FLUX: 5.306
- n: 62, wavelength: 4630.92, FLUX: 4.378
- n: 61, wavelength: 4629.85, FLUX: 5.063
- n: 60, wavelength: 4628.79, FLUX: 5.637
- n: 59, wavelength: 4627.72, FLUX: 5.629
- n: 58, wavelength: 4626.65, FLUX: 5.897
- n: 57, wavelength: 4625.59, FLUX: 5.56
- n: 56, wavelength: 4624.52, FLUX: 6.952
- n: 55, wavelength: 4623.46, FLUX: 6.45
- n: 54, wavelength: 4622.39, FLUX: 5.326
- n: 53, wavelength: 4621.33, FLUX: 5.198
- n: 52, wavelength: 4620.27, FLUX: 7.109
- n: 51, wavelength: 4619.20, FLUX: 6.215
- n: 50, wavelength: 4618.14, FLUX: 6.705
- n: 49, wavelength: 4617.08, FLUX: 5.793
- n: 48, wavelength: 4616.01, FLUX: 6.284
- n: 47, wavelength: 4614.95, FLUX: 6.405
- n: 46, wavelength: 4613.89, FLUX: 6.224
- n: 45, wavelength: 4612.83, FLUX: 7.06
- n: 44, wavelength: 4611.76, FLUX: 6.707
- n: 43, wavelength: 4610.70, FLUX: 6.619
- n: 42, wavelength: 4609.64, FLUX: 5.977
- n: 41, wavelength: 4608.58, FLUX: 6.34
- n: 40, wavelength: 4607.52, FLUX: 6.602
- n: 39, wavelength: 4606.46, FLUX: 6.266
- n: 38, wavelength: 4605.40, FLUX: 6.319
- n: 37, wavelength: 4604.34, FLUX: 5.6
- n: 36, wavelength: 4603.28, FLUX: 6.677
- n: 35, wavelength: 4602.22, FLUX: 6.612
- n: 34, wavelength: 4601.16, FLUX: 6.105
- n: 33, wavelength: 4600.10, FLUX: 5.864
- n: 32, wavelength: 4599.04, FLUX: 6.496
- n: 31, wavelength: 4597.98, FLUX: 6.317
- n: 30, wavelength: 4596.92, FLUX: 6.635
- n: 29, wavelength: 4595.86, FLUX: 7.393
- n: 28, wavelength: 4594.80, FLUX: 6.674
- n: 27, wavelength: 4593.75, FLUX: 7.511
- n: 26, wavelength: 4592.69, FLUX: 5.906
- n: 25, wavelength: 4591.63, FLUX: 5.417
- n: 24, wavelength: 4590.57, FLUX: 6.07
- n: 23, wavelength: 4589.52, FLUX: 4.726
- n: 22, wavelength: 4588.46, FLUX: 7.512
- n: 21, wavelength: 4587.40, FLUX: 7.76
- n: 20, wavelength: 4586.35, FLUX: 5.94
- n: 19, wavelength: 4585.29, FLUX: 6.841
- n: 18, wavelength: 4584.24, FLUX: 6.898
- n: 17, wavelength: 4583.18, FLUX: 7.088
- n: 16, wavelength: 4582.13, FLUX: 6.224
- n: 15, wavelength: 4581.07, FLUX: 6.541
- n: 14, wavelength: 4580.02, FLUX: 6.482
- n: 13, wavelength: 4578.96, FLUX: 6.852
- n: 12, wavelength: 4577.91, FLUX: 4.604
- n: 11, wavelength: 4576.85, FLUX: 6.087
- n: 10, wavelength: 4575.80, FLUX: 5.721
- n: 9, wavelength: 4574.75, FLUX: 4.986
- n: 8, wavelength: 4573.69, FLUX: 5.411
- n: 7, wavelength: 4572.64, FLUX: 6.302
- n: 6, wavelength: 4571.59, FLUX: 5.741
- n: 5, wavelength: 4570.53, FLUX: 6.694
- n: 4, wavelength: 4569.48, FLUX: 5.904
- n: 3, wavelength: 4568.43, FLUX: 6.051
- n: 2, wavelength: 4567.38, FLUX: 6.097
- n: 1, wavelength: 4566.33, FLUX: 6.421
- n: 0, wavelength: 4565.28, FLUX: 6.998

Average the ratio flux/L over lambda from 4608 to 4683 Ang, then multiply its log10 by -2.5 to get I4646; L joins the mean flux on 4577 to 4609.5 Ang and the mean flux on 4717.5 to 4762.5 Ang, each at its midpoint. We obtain 0.09 mag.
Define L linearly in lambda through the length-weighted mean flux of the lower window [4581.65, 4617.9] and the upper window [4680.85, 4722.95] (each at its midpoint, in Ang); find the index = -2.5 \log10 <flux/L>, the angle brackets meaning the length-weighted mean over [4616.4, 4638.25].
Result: 0.11 mag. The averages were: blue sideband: 6.44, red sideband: 6.28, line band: 5.78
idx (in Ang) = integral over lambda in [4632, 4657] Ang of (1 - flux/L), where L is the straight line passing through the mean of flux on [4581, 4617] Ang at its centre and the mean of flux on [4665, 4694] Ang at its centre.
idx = 1.0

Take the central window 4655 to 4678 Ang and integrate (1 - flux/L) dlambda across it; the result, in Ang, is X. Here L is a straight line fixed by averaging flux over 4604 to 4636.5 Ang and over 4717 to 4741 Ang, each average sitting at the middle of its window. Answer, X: 1.2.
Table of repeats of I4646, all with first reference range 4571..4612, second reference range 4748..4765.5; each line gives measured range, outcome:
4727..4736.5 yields -0.16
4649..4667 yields 0.07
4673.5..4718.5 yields 0.05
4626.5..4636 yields 0.17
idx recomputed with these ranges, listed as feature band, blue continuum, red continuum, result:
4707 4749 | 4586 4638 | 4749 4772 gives -1.5 Ang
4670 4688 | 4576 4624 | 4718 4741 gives 2.1 Ang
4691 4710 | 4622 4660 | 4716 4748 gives -0.6 Ang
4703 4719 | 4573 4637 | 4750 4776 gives 0.3 Ang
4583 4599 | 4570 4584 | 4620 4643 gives -1.6 Ang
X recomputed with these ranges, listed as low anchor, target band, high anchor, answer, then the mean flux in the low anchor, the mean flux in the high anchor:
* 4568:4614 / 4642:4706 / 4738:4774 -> 1.55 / 6.31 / 6.43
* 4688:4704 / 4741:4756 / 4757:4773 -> -0.09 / 6.52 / 6.4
